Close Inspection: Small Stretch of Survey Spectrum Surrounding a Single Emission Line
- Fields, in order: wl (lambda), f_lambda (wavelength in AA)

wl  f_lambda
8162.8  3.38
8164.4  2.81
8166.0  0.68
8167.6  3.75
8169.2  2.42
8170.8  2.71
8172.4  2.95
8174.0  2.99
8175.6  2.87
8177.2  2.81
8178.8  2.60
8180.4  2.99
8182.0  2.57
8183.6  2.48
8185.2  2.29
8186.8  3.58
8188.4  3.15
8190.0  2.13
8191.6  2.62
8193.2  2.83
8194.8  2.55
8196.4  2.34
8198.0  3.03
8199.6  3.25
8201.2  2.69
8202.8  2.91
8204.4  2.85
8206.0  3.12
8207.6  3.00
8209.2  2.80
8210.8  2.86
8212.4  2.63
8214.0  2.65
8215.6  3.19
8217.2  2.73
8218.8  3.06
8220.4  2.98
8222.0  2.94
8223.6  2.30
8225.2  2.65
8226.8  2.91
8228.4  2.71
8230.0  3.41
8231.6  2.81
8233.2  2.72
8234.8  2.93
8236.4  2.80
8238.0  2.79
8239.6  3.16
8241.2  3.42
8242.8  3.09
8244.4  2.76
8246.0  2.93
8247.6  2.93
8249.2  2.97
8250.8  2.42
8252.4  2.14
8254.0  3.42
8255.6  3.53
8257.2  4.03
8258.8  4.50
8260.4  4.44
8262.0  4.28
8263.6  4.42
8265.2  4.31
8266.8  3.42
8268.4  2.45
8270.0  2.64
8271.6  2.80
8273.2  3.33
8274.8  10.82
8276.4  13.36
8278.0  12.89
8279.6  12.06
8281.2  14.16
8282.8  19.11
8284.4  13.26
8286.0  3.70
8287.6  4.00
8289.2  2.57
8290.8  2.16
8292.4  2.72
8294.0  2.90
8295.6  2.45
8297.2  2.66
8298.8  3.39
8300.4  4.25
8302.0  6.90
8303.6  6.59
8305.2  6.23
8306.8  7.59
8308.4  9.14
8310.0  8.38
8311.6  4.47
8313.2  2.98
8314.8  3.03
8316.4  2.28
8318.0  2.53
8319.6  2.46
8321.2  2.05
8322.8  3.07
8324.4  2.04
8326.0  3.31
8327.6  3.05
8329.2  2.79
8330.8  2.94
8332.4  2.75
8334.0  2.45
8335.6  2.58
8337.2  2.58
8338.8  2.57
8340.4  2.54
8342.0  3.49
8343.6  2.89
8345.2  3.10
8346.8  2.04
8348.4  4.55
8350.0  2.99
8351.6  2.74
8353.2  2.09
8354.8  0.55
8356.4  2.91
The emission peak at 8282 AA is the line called H-alpha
